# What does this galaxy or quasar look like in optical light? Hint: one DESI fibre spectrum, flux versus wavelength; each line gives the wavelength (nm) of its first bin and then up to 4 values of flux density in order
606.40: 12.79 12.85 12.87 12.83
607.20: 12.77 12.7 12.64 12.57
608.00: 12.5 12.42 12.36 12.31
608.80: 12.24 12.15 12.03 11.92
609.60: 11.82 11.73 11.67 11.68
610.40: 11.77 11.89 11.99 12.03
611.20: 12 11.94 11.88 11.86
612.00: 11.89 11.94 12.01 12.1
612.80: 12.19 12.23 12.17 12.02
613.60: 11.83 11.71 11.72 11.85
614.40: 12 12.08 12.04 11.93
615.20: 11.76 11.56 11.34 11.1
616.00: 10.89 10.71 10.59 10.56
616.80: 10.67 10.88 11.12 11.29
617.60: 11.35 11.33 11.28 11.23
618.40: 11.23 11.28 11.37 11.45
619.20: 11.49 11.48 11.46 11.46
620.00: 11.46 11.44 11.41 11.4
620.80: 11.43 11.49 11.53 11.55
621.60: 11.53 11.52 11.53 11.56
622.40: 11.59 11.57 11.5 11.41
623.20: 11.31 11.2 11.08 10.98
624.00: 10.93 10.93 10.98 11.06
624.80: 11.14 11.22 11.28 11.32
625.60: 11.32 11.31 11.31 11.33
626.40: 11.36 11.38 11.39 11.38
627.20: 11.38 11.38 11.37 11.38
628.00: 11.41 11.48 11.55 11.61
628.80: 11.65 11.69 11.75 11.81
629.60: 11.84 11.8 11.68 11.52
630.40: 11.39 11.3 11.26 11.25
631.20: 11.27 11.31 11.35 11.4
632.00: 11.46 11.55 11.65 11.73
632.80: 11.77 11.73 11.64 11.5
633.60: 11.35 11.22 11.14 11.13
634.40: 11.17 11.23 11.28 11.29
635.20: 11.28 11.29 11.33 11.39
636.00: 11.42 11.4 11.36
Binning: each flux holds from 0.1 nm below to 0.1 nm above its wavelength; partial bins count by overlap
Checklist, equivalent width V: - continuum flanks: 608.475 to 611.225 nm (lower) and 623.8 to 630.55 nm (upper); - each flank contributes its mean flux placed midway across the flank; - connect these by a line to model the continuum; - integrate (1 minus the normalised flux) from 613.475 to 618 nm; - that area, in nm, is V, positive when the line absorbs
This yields 0.147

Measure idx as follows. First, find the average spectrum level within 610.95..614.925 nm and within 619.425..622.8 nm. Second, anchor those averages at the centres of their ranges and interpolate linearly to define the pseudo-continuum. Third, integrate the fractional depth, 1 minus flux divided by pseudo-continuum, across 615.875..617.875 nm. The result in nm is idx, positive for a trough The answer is 0.14 nm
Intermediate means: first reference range 12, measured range 10.9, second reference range 11.5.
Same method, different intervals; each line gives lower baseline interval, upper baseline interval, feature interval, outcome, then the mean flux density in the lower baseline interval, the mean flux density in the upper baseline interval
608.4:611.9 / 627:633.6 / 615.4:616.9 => 0.12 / 11.9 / 11.5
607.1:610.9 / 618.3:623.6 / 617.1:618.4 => 0.04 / 12.2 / 11.4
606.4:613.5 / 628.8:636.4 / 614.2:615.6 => 0.02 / 12.2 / 11.4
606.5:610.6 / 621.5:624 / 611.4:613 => 0.01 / 12.3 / 11.4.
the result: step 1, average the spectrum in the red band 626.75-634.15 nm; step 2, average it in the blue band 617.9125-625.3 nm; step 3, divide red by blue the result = 1.01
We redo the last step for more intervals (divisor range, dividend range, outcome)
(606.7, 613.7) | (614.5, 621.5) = 0.93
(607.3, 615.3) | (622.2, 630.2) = 0.95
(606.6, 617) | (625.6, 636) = 0.96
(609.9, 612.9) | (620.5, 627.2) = 0.95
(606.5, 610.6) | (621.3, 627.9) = 0.92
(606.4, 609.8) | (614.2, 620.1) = 0.91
